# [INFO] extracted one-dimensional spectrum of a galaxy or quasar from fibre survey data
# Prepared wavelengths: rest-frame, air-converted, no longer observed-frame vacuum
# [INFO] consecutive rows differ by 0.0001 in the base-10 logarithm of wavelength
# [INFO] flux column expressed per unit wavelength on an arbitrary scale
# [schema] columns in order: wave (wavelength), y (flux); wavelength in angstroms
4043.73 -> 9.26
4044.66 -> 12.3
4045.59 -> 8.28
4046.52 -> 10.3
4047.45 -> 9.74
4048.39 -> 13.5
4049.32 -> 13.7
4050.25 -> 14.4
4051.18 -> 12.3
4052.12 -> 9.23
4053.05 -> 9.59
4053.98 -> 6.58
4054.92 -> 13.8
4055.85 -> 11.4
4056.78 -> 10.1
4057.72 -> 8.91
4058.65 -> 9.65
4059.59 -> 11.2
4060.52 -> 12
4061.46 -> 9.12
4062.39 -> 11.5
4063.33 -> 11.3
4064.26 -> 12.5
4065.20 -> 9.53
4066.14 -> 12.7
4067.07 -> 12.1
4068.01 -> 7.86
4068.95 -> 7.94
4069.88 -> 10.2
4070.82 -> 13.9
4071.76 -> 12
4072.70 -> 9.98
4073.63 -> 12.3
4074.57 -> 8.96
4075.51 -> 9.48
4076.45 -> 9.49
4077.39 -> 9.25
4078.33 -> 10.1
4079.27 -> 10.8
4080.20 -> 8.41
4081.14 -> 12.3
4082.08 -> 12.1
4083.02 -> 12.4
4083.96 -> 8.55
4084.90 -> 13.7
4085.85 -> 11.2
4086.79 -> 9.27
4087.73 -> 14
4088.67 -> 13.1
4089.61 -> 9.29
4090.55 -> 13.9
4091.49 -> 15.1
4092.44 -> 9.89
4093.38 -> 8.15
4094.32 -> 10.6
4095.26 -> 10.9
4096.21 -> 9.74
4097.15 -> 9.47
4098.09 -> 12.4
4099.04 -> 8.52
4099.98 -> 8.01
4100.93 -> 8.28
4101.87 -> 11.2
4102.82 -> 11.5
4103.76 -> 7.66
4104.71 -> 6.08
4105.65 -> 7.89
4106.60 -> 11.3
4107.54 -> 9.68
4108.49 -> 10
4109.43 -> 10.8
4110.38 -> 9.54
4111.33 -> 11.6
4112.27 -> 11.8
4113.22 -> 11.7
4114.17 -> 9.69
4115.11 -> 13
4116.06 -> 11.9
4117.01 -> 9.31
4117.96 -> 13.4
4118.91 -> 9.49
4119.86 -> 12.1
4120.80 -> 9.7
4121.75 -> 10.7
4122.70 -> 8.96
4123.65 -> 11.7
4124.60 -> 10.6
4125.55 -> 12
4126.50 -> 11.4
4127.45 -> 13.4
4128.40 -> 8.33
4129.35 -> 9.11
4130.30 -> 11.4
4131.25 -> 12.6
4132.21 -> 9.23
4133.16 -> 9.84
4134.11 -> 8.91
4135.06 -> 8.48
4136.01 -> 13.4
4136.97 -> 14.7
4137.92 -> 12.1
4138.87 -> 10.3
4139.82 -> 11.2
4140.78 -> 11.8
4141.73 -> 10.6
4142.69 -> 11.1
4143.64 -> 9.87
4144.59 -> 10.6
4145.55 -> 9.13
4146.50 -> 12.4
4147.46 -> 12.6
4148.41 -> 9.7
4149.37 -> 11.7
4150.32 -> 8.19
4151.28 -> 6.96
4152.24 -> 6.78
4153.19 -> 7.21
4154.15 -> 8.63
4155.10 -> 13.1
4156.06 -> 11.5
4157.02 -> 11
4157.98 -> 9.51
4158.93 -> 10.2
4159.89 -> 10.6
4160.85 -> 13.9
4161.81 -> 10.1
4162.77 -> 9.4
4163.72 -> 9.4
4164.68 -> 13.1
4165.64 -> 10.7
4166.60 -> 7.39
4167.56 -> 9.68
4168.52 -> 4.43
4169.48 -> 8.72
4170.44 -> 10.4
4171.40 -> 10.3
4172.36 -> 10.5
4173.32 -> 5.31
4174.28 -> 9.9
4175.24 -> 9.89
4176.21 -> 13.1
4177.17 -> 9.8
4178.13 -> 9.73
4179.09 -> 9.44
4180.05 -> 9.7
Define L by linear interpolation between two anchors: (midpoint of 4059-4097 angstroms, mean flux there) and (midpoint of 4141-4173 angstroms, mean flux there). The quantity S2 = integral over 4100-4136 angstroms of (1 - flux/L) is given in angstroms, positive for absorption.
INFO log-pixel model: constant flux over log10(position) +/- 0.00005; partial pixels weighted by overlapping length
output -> 0.1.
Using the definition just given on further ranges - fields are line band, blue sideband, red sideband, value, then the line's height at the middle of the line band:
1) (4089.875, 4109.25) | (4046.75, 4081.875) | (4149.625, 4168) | 0.8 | 10.4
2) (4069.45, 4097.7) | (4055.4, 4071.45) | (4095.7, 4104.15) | -2.3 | 10.1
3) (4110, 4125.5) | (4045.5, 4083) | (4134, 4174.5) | -0.9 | 10.4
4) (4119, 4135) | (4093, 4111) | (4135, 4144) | 0.5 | 10.9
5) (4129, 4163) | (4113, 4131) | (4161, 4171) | -1.2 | 10.2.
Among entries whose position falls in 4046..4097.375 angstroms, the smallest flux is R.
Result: 6.58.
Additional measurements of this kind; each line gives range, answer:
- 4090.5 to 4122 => 6.08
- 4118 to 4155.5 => 6.78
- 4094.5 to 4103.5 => 8.01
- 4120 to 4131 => 8.33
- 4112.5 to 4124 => 8.96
